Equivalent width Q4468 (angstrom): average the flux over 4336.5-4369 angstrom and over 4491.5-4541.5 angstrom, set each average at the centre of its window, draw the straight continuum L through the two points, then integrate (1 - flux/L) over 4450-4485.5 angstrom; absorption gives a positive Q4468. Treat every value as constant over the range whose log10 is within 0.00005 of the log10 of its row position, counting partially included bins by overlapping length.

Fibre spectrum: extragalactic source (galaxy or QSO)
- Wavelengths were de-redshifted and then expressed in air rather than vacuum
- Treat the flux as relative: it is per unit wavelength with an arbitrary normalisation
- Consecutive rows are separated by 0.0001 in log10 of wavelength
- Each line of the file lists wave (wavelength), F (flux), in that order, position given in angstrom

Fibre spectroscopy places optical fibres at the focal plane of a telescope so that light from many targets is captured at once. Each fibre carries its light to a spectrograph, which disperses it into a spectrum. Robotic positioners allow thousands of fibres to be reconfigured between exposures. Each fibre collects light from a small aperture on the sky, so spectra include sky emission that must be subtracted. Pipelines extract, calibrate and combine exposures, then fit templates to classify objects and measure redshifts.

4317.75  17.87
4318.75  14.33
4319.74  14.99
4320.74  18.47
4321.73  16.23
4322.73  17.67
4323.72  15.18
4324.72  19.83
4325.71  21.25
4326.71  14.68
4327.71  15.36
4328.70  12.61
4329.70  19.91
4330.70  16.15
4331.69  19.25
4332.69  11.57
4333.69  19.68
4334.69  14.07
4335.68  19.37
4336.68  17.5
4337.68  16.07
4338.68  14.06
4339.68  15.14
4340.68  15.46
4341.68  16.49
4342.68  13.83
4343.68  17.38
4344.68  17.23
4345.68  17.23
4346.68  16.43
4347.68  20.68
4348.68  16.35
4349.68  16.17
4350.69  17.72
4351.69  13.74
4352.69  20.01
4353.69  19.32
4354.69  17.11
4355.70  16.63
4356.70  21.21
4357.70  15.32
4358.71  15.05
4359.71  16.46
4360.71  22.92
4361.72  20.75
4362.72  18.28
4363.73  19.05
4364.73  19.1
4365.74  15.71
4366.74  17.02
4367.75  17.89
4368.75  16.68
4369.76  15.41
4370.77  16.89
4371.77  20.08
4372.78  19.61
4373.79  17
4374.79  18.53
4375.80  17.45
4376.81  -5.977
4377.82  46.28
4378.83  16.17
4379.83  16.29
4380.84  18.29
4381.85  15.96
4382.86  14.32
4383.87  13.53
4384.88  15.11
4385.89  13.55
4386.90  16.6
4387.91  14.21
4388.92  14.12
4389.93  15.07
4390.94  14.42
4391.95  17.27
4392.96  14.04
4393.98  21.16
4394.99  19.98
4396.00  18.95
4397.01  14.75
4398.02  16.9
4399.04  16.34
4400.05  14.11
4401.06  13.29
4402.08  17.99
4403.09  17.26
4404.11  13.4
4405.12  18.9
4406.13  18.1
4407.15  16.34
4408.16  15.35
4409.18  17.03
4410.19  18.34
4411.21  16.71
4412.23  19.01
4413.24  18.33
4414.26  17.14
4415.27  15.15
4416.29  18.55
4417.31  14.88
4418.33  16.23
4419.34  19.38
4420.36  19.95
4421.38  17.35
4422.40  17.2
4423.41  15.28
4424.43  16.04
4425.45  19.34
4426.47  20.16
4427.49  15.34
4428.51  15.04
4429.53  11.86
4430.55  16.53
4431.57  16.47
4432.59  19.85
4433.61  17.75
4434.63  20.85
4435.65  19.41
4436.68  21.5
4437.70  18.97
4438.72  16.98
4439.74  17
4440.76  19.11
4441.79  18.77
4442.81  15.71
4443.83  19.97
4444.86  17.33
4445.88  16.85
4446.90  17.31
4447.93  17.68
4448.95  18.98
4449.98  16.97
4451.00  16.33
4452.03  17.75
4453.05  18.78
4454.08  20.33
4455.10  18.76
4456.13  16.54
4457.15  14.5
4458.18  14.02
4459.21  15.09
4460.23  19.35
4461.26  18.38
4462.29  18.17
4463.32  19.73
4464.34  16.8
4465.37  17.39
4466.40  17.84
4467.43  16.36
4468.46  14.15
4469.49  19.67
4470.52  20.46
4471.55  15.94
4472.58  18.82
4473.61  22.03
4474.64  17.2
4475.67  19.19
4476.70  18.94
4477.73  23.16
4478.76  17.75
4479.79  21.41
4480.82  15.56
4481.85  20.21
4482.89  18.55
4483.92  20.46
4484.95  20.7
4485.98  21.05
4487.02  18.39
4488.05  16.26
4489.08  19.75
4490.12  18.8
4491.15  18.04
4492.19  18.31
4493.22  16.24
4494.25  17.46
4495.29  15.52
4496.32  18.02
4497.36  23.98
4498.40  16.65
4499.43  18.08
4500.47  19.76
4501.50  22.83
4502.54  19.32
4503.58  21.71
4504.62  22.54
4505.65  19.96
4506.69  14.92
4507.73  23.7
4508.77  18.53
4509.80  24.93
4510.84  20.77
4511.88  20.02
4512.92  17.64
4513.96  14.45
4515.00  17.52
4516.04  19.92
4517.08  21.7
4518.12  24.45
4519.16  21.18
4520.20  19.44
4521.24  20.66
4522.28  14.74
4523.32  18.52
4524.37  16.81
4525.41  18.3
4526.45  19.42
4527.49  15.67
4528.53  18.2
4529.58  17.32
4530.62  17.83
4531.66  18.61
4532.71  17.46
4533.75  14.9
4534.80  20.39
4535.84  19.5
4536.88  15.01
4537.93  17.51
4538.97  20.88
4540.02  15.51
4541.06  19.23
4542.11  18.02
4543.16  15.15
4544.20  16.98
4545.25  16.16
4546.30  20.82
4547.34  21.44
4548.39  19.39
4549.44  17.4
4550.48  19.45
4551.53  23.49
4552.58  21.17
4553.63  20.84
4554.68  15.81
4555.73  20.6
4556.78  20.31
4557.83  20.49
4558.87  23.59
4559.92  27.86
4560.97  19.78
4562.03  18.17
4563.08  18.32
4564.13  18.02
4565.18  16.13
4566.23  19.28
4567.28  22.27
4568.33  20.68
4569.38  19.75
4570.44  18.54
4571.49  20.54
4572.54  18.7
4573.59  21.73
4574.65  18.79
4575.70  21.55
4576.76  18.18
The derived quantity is 0.3 angstrom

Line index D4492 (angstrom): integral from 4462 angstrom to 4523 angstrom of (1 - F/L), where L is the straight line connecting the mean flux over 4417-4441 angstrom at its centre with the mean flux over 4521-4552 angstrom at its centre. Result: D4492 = -4.1 angstrom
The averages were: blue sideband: 17.6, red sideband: 18.1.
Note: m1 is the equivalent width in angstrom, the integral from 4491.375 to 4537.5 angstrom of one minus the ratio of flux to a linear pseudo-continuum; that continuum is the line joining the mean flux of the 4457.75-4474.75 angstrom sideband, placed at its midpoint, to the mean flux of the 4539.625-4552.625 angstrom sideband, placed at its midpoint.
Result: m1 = -1.5 angstrom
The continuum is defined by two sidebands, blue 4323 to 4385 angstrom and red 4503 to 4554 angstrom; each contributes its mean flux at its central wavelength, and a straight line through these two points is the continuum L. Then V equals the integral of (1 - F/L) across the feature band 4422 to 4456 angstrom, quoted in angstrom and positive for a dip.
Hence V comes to 0.6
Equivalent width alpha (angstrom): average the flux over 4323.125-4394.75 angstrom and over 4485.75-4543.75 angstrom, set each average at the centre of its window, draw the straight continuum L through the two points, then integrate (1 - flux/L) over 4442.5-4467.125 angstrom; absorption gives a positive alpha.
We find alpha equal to 0.7 angstrom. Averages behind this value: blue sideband 17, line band 17.5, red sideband 18.8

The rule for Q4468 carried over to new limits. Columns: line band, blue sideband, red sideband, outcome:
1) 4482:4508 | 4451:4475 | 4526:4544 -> -2.23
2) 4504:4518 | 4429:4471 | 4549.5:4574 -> -0.61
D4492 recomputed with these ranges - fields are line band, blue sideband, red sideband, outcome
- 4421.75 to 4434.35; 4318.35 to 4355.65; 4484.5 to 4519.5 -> 1.0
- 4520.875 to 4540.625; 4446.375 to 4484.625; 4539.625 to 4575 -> 1.5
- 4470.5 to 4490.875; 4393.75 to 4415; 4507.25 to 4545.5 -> -1.3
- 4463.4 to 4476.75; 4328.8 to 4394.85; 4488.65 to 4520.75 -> 0.6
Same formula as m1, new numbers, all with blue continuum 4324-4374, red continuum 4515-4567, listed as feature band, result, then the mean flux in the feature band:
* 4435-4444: -0.3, 18.6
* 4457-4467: 0.6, 17.2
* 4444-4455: 0.1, 17.9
